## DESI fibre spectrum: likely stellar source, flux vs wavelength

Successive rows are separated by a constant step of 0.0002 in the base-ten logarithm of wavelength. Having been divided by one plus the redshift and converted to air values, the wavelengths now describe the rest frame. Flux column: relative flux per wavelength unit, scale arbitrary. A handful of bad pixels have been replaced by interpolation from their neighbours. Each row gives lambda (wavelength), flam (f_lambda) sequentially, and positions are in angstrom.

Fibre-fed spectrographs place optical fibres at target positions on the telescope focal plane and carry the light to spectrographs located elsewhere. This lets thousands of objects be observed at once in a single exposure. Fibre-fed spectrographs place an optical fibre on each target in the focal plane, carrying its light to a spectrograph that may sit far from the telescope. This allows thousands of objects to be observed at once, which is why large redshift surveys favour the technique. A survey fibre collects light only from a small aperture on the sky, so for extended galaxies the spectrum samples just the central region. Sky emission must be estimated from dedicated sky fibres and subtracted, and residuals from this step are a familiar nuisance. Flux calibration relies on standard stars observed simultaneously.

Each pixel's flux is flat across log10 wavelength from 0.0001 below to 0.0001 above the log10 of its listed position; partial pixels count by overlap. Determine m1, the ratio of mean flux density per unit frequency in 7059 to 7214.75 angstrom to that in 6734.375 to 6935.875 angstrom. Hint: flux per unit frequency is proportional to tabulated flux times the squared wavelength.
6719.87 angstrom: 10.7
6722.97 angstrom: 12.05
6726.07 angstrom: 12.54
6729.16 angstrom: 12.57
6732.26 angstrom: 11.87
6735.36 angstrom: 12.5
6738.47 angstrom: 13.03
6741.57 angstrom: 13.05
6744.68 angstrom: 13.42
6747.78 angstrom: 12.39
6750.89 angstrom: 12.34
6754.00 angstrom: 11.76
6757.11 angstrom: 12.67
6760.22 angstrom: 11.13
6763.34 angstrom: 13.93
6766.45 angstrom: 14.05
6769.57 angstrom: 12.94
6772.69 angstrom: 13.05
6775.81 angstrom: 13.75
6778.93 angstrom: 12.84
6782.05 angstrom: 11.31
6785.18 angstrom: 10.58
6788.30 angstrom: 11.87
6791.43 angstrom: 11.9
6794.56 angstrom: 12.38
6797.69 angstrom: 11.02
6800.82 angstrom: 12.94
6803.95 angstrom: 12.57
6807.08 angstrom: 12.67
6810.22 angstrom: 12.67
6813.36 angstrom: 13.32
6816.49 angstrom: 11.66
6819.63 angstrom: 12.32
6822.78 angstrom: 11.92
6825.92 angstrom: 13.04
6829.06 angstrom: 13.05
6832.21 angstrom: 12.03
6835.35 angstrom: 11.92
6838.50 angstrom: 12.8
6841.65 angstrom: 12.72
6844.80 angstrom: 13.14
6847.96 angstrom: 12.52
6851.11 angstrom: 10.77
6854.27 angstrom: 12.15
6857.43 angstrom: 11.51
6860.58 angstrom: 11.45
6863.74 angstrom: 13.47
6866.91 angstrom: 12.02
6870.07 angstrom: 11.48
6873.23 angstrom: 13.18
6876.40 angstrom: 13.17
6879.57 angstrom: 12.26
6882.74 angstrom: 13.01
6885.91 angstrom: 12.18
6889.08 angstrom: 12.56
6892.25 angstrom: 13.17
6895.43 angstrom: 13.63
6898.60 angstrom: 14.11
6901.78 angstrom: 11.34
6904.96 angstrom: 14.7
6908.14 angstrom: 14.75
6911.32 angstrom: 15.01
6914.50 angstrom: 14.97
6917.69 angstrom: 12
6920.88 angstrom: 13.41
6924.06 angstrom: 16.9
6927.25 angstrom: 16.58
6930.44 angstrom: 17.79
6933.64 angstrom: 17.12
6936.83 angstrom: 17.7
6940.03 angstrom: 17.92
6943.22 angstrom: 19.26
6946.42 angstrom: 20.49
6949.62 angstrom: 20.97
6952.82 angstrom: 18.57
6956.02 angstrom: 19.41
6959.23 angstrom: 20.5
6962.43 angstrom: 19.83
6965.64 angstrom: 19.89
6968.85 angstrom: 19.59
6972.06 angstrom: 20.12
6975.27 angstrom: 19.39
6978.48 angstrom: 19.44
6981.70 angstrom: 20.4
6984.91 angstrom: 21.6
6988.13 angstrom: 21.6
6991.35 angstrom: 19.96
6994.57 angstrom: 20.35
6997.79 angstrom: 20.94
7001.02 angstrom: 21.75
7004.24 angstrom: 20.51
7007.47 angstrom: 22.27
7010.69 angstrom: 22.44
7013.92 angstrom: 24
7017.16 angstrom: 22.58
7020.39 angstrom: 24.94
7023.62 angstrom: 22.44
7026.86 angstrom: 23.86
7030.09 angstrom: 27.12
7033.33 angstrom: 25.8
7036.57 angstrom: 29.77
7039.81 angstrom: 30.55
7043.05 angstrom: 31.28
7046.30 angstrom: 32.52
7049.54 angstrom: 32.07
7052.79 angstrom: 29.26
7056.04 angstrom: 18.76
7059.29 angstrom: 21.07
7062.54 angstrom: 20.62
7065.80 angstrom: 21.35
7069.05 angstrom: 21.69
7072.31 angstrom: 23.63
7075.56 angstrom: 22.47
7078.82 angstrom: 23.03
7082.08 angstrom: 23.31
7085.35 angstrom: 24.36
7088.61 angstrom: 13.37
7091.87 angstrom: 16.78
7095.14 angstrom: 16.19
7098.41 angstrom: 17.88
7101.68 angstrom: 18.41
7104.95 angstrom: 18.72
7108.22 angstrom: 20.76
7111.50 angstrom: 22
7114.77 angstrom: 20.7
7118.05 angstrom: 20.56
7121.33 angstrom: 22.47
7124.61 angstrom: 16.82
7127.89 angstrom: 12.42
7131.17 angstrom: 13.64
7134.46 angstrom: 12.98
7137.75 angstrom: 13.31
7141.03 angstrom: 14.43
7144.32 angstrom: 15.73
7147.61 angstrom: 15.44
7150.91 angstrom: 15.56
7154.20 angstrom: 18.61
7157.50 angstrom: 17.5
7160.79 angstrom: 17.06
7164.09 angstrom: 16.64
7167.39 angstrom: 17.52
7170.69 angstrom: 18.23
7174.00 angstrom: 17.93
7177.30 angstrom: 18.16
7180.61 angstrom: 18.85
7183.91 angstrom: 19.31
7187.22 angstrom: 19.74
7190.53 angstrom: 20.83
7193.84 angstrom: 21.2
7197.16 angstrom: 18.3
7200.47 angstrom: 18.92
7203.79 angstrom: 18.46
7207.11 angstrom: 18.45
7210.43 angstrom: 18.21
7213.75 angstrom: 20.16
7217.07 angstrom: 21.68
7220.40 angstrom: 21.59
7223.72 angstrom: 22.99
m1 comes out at 1.6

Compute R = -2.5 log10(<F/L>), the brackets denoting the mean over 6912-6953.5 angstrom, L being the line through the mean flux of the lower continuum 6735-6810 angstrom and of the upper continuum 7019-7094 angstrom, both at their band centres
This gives 0.124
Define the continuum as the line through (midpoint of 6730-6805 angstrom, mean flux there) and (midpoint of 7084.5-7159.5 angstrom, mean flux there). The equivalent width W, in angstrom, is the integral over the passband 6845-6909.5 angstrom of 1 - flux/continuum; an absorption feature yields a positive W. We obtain 5.9 angstrom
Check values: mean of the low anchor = 12.5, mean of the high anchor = 17.3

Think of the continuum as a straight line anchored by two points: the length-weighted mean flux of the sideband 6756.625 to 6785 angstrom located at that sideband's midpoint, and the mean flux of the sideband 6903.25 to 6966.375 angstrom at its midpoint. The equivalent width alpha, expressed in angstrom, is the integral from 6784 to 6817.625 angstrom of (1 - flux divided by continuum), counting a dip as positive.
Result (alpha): 3.5 angstrom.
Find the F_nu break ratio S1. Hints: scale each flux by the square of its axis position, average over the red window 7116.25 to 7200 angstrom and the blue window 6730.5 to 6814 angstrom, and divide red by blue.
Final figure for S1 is 1.55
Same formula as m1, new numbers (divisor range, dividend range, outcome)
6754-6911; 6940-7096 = 1.87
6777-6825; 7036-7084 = 2.24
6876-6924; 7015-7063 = 2.03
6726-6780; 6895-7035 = 1.61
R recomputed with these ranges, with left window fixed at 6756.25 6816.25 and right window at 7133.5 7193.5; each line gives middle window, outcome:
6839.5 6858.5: 0.09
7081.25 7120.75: -0.18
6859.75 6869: 0.10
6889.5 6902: 0.05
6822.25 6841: 0.05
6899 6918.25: 0.01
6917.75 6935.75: -0.13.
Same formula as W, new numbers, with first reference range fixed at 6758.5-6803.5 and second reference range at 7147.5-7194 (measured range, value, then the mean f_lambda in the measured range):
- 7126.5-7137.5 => 2.8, 13.1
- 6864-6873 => 1.0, 12.2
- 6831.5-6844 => 0.8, 12.4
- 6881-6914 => 1.5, 13.5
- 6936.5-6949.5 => -3.9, 19.2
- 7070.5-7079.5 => -3.4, 23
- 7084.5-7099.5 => -0.3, 17.4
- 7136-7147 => 2.0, 14.6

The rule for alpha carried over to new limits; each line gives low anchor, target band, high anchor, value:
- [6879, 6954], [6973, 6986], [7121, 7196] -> -3.5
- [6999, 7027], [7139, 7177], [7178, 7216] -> 6.1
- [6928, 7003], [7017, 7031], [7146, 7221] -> -3.4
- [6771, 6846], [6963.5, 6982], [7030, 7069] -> 1.9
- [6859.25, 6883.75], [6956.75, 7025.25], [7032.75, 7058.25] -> 7.1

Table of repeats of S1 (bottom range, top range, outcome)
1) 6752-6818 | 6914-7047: 1.80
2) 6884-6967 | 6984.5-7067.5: 1.53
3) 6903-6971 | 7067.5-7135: 1.15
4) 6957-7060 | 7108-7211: 0.79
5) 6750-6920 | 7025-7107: 1.97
